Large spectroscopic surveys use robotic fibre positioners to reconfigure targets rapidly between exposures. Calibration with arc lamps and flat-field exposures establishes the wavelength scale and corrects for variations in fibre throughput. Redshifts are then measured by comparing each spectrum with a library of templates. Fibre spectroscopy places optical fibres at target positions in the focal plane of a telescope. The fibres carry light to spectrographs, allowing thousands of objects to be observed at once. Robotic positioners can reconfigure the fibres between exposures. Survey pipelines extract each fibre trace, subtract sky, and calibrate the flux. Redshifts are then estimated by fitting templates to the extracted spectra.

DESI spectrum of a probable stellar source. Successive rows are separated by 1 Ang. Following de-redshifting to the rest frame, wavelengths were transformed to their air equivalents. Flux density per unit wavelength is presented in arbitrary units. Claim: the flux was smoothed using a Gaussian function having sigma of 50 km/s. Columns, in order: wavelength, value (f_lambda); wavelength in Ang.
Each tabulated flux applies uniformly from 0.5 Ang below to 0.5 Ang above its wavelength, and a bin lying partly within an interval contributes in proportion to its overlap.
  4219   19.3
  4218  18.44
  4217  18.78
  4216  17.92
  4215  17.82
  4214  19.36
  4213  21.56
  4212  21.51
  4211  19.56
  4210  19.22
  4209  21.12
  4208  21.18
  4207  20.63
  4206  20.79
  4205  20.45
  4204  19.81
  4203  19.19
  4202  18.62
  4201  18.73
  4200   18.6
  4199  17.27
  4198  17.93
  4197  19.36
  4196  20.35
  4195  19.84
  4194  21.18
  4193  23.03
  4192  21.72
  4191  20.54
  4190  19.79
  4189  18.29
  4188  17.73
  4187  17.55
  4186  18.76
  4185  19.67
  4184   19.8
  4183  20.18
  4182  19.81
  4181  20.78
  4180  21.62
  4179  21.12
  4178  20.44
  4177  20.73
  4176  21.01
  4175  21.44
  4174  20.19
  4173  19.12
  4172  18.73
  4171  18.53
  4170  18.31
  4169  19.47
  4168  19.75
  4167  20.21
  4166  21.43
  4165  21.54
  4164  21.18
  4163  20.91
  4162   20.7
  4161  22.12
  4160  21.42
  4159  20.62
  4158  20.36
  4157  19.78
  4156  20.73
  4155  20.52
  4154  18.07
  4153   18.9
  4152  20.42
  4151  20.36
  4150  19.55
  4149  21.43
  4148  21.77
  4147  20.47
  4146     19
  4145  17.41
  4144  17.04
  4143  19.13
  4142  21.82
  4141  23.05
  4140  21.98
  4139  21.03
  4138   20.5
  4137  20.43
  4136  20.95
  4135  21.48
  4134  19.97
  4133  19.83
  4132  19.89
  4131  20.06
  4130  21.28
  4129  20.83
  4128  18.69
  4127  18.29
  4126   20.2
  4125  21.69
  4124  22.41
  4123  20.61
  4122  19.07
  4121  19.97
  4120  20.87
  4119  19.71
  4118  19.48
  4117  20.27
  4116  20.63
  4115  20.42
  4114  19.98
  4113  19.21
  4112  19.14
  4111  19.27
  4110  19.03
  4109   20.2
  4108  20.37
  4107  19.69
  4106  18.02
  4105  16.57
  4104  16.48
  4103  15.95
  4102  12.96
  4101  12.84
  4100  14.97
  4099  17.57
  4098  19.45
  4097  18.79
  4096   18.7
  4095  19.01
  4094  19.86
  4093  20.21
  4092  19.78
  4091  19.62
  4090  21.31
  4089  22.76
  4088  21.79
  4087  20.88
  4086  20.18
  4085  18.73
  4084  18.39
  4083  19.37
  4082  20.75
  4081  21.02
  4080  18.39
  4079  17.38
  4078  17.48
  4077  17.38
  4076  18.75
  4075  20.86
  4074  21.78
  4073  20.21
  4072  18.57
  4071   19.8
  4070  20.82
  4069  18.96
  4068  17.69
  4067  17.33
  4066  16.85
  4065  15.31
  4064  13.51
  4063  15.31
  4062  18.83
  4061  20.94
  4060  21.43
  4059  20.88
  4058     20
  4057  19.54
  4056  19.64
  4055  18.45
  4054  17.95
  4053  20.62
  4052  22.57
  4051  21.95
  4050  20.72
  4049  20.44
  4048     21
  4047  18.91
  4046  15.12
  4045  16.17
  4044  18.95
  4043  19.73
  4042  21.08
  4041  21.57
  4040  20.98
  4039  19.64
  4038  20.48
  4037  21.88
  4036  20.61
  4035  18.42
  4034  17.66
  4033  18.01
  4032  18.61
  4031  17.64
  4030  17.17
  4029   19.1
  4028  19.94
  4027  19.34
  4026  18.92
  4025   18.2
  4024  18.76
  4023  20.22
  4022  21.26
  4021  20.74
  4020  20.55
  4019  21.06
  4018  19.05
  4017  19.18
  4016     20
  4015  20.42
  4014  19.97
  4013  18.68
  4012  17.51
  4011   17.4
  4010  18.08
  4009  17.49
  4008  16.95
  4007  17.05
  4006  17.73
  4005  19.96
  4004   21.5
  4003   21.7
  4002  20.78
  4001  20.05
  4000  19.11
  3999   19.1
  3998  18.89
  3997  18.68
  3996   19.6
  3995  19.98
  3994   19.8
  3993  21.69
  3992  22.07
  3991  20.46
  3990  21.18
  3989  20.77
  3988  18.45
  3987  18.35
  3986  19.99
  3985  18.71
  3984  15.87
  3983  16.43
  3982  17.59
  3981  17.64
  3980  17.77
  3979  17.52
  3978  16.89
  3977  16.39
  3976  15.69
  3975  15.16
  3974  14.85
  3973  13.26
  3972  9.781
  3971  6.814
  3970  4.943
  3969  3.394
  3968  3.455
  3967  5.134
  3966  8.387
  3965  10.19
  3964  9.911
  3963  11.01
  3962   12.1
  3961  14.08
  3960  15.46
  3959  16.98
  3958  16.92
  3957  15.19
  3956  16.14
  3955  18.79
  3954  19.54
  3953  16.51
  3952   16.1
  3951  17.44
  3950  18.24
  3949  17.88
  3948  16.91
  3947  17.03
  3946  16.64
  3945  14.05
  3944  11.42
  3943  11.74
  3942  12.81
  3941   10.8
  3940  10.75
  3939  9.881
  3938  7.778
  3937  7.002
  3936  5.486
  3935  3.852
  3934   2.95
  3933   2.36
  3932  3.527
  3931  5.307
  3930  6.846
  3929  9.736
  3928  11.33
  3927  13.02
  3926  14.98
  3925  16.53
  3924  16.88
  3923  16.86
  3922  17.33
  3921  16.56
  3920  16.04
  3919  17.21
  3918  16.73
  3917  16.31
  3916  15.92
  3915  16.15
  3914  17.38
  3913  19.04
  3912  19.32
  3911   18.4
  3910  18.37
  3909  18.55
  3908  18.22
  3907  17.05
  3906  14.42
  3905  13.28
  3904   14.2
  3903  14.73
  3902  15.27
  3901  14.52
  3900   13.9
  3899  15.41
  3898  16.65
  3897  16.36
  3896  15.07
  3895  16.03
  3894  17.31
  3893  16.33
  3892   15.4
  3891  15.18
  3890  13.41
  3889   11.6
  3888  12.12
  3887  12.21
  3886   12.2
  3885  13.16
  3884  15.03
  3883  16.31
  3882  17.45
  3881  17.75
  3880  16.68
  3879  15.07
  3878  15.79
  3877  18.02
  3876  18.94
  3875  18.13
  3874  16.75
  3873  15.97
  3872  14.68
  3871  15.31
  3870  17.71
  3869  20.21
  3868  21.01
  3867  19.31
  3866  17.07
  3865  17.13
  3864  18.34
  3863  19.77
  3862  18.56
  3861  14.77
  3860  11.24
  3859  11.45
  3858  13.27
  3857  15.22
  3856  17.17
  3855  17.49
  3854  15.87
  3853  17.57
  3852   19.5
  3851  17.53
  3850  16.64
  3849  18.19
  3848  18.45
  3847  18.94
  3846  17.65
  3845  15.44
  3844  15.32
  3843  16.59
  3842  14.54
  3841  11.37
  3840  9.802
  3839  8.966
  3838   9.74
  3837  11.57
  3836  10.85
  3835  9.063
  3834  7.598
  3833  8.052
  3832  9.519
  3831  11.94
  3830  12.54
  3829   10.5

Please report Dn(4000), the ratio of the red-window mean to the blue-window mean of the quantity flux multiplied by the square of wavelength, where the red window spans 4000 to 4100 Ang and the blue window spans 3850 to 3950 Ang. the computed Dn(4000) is 1.4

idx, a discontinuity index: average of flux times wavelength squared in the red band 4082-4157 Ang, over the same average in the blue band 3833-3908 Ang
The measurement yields 1.4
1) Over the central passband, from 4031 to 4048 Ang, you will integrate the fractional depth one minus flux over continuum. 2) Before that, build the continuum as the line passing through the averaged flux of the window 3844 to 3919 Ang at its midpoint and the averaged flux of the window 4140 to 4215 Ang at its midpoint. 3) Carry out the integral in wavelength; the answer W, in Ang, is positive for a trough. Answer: -0.9 Ang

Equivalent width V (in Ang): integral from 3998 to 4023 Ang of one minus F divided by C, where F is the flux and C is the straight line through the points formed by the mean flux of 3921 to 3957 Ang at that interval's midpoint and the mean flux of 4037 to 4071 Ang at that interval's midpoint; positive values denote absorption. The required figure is -4.05 Ang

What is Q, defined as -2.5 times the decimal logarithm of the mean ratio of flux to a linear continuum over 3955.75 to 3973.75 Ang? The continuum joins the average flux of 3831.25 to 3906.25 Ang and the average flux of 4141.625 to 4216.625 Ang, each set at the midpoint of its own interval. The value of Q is 0.48 mag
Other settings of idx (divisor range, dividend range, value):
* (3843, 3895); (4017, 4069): 1.29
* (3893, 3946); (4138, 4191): 1.68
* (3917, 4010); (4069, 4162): 1.44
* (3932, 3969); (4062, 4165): 1.76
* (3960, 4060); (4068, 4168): 1.17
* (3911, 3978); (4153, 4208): 1.75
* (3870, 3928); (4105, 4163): 1.43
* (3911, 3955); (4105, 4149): 1.65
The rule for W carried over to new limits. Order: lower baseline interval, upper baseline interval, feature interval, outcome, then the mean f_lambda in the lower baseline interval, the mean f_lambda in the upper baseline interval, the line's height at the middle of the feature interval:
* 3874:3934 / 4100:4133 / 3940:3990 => 5.2 Ang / 14.9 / 19.1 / 16.1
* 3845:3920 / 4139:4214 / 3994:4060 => -4.6 Ang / 16.3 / 20.1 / 18.2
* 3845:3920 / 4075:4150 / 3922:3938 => 7.2 Ang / 16.3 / 19.5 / 17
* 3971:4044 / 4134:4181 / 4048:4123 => 1.8 Ang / 18.8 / 20.4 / 19.6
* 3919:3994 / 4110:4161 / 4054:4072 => -1.0 Ang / 13.7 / 20.2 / 17.6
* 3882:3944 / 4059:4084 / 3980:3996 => -3.2 Ang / 13.6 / 18.7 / 16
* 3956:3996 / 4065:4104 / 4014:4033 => -3.2 Ang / 15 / 18.8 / 16.6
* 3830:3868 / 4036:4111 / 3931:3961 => 7.2 Ang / 14.7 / 19.1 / 16.6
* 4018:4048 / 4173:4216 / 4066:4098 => 0.0 Ang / 19.4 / 19.9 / 19.5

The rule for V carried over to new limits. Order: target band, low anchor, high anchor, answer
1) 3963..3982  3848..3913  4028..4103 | 6.5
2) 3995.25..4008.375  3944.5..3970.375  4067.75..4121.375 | -3.4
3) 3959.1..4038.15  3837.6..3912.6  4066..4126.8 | 2.7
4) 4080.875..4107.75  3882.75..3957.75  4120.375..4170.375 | 0.3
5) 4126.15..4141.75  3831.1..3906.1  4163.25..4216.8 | -1.2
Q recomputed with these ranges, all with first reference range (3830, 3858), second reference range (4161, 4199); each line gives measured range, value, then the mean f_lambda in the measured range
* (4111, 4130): -0.06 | 20.1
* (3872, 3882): -0.16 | 16.9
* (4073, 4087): -0.06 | 19.4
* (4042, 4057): -0.10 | 19.5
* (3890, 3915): -0.08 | 16.2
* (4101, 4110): 0.08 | 17.4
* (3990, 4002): -0.19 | 20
